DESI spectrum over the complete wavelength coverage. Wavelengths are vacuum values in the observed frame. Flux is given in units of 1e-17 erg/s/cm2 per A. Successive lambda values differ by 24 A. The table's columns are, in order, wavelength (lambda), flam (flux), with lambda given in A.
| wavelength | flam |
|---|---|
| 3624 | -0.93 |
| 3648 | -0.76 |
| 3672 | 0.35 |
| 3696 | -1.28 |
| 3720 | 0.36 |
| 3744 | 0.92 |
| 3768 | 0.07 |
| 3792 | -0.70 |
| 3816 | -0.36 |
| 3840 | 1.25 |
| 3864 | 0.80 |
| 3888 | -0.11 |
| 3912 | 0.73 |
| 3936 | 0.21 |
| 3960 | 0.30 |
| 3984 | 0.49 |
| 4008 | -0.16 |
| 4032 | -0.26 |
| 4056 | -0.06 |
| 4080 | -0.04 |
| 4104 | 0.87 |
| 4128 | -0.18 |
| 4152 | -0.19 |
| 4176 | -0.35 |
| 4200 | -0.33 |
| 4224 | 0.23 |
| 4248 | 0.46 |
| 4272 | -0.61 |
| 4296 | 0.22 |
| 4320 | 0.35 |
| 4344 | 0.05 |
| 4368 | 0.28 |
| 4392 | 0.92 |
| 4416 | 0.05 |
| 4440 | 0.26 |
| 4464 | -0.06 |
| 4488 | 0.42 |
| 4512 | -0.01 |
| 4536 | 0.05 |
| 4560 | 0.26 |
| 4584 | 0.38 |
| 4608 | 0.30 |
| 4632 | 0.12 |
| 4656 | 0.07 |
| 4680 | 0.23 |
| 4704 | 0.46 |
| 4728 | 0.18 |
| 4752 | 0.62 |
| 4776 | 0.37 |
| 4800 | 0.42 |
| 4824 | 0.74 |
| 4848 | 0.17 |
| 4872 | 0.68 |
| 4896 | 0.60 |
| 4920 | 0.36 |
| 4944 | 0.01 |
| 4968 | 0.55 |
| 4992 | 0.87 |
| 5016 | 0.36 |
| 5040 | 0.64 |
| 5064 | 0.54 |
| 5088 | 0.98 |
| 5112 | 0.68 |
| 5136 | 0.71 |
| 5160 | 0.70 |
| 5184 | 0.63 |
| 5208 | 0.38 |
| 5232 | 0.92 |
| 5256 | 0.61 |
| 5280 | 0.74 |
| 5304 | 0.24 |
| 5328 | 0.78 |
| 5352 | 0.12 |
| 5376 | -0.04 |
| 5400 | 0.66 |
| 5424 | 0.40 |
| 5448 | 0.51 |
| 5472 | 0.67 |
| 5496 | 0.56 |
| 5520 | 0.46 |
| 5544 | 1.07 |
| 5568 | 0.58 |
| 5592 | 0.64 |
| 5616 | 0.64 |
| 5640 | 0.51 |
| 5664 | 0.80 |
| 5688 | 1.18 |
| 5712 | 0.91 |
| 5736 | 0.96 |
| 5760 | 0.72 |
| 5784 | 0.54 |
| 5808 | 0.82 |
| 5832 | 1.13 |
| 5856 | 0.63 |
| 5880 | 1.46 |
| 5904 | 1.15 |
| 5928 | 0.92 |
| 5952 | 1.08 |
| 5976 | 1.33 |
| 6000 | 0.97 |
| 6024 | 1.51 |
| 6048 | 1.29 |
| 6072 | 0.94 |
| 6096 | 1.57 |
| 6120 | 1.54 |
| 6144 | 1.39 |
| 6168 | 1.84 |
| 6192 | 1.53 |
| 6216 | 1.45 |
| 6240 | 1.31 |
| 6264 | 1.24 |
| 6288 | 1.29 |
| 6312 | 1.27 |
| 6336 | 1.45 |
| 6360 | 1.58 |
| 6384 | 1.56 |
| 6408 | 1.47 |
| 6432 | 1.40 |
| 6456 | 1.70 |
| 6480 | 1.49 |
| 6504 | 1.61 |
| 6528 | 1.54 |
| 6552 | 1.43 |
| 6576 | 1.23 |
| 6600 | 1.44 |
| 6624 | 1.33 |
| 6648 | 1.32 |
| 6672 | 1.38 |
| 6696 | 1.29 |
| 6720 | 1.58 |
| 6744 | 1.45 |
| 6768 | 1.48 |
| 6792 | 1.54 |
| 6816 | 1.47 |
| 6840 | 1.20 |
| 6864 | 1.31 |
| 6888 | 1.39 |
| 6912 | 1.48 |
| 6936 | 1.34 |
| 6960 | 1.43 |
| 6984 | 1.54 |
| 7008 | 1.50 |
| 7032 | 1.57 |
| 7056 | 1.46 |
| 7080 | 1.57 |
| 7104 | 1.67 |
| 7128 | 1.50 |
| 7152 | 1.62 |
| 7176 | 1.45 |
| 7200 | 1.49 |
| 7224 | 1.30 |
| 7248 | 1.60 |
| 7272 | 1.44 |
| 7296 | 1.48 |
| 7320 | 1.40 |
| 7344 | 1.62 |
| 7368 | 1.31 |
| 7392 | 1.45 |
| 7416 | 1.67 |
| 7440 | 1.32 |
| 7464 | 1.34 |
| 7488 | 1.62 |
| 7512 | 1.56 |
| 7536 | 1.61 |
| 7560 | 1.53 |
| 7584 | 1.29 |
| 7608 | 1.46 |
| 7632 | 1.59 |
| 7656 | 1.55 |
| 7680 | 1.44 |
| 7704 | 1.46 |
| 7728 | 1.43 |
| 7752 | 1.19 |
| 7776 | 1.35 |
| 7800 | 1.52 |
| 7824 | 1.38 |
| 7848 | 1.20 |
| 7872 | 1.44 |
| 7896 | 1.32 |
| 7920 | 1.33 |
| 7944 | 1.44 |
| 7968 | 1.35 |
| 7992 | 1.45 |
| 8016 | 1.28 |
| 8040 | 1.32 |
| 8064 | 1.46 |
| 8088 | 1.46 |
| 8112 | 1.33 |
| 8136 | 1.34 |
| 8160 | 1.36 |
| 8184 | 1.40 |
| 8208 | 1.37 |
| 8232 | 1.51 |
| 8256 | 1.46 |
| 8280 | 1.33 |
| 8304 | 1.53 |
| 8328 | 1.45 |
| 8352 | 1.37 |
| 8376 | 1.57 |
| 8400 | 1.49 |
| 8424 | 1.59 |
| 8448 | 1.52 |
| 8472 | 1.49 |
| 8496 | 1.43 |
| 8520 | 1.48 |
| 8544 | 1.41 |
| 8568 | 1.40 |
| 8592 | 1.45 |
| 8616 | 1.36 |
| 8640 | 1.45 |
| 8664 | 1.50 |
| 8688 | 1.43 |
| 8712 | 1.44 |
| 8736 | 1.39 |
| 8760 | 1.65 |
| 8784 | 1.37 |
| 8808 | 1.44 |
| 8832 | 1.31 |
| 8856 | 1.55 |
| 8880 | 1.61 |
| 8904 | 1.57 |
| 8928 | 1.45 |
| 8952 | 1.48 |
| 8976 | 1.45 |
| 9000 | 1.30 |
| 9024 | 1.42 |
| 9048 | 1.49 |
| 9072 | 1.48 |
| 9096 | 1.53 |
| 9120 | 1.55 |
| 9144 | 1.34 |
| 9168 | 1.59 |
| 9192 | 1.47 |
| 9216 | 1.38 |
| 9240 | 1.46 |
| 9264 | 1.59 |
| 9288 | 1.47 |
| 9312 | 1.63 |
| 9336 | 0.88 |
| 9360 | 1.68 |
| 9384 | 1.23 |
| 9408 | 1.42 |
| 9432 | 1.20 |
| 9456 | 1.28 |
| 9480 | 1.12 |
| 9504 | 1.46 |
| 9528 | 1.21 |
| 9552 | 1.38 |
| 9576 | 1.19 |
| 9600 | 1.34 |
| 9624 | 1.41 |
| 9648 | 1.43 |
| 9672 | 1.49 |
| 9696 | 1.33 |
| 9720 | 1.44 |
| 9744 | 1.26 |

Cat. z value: 0.527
